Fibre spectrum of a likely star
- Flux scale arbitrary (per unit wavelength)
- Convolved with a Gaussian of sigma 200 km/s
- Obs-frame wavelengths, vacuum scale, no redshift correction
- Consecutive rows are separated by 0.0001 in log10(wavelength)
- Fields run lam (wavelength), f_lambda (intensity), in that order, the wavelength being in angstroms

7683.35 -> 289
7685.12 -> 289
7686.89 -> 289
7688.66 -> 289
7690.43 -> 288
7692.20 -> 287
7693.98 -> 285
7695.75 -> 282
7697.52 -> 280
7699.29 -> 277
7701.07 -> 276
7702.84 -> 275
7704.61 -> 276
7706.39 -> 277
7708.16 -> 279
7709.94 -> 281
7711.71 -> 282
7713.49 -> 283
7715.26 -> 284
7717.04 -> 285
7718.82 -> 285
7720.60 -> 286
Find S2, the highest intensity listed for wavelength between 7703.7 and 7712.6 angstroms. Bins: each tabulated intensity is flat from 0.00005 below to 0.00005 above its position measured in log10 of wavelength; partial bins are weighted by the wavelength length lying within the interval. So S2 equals 282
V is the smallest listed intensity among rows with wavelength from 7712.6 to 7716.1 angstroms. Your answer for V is 283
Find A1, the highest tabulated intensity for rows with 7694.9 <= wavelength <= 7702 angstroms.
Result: 282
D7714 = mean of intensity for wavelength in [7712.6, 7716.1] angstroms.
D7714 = 284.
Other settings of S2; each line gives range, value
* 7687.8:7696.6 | 289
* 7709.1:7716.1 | 284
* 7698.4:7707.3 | 277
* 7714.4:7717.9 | 285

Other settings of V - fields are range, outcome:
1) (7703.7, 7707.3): 276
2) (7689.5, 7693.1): 287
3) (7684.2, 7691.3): 288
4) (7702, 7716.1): 275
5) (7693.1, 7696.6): 282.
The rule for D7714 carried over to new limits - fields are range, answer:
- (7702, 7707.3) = 276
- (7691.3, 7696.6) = 284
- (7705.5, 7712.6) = 280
